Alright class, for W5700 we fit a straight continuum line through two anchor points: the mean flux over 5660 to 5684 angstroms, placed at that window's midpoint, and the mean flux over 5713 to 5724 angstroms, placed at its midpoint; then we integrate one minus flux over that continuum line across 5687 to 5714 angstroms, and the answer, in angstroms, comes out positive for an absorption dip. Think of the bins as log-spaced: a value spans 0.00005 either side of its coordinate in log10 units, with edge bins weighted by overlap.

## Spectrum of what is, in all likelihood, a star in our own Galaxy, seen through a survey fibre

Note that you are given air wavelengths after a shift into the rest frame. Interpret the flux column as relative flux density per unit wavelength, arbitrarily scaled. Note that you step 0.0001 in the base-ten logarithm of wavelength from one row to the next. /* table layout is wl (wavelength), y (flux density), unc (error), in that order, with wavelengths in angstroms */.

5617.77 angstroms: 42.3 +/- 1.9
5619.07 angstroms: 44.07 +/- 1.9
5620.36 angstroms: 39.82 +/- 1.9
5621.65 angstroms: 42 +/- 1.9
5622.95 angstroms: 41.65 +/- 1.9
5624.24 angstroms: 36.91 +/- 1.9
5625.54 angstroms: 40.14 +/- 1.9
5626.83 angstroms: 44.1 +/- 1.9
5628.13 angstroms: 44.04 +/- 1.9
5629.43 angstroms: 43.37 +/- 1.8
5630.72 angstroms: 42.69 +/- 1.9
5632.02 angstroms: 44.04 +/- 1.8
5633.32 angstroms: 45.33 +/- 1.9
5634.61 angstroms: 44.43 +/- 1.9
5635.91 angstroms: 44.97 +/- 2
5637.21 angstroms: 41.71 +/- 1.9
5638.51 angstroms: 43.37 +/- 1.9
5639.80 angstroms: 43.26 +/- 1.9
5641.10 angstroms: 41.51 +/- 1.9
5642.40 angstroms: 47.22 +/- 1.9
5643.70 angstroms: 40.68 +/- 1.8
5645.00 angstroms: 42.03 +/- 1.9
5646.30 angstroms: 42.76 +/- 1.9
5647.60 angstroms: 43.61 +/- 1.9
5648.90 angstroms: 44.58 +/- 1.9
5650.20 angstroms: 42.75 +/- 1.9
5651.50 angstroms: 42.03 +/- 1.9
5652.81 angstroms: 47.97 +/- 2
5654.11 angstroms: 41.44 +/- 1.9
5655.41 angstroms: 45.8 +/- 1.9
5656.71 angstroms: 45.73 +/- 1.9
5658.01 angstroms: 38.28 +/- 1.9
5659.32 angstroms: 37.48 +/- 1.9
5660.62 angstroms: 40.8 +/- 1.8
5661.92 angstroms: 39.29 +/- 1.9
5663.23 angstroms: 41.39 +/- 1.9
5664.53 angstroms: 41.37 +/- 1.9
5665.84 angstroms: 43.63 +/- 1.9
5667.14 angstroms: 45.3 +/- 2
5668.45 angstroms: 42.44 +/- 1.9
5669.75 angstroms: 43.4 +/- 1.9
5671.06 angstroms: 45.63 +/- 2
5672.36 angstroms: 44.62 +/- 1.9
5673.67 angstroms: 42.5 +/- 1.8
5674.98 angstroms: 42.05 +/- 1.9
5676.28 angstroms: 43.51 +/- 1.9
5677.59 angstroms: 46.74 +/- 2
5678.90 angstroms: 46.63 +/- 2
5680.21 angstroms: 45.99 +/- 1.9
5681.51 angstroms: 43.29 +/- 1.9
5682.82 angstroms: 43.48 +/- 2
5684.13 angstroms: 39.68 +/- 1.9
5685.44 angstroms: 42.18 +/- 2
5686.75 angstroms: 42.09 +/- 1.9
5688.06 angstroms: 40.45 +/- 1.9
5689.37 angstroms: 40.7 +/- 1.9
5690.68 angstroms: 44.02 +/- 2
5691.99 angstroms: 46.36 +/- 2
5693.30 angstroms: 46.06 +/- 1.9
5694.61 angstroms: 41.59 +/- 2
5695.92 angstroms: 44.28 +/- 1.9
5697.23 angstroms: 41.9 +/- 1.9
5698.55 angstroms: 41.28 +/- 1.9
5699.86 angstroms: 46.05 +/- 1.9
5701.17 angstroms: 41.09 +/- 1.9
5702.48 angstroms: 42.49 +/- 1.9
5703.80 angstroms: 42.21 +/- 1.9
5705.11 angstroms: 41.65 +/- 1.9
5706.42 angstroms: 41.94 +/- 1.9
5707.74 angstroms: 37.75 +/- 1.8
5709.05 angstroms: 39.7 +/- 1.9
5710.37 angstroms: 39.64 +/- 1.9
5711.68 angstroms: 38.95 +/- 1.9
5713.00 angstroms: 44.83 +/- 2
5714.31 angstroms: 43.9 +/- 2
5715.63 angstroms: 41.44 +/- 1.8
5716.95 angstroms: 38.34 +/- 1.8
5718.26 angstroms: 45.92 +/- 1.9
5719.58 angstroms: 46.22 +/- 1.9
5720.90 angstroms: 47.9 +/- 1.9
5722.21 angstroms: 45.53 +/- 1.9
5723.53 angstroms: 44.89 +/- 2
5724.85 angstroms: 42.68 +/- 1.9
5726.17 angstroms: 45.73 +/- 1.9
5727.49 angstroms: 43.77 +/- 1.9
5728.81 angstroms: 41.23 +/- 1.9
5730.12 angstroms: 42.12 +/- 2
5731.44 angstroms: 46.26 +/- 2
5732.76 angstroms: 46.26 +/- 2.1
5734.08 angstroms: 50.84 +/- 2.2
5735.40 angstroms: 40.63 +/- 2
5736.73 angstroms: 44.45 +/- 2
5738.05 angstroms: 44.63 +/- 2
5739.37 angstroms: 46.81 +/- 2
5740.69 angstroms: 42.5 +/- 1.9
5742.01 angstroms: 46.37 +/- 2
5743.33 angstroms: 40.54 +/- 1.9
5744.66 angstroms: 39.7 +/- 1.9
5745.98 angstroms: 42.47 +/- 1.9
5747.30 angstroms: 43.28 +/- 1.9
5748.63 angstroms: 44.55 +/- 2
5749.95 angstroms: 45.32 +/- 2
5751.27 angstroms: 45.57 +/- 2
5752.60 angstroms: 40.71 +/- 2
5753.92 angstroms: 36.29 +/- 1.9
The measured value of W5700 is 1.09 angstroms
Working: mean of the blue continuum 43.4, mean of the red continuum 44.3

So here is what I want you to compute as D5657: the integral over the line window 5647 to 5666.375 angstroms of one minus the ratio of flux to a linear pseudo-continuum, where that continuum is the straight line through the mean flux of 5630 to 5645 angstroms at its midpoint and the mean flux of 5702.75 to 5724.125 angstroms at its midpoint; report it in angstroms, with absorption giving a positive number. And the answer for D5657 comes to 0.39 angstroms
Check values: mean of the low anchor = 43.5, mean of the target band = 42.4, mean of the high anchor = 42.5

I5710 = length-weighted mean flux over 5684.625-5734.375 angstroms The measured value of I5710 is 43.1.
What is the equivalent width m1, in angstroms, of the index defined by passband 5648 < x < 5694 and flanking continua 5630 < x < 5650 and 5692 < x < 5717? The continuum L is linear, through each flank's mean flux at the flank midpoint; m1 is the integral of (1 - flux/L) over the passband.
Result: -0.4 angstroms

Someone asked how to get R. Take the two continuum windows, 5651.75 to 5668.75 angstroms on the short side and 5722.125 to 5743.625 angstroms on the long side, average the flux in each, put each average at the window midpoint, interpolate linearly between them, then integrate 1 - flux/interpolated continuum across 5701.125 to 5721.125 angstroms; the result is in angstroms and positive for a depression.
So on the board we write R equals 0.8 angstroms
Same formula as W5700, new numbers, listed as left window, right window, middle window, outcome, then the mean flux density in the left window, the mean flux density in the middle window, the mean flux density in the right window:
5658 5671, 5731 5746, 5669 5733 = -0.3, 41.7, 43.2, 44.3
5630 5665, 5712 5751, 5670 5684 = -0.3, 42.8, 44.2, 44.1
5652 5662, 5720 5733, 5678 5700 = 0.0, 42.3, 43.3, 44.6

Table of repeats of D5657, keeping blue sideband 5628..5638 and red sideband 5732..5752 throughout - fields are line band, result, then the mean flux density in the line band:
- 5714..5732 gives 0.1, 44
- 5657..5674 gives 0.7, 42.1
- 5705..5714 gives 0.7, 40.7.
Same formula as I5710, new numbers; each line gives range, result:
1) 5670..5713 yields 42.7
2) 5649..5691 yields 42.9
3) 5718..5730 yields 44.7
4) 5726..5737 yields 44.5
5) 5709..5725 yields 43.2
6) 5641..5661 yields 42.8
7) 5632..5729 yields 43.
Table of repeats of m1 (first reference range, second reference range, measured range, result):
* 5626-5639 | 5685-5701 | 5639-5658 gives 0.0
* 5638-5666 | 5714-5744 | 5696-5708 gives 0.4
